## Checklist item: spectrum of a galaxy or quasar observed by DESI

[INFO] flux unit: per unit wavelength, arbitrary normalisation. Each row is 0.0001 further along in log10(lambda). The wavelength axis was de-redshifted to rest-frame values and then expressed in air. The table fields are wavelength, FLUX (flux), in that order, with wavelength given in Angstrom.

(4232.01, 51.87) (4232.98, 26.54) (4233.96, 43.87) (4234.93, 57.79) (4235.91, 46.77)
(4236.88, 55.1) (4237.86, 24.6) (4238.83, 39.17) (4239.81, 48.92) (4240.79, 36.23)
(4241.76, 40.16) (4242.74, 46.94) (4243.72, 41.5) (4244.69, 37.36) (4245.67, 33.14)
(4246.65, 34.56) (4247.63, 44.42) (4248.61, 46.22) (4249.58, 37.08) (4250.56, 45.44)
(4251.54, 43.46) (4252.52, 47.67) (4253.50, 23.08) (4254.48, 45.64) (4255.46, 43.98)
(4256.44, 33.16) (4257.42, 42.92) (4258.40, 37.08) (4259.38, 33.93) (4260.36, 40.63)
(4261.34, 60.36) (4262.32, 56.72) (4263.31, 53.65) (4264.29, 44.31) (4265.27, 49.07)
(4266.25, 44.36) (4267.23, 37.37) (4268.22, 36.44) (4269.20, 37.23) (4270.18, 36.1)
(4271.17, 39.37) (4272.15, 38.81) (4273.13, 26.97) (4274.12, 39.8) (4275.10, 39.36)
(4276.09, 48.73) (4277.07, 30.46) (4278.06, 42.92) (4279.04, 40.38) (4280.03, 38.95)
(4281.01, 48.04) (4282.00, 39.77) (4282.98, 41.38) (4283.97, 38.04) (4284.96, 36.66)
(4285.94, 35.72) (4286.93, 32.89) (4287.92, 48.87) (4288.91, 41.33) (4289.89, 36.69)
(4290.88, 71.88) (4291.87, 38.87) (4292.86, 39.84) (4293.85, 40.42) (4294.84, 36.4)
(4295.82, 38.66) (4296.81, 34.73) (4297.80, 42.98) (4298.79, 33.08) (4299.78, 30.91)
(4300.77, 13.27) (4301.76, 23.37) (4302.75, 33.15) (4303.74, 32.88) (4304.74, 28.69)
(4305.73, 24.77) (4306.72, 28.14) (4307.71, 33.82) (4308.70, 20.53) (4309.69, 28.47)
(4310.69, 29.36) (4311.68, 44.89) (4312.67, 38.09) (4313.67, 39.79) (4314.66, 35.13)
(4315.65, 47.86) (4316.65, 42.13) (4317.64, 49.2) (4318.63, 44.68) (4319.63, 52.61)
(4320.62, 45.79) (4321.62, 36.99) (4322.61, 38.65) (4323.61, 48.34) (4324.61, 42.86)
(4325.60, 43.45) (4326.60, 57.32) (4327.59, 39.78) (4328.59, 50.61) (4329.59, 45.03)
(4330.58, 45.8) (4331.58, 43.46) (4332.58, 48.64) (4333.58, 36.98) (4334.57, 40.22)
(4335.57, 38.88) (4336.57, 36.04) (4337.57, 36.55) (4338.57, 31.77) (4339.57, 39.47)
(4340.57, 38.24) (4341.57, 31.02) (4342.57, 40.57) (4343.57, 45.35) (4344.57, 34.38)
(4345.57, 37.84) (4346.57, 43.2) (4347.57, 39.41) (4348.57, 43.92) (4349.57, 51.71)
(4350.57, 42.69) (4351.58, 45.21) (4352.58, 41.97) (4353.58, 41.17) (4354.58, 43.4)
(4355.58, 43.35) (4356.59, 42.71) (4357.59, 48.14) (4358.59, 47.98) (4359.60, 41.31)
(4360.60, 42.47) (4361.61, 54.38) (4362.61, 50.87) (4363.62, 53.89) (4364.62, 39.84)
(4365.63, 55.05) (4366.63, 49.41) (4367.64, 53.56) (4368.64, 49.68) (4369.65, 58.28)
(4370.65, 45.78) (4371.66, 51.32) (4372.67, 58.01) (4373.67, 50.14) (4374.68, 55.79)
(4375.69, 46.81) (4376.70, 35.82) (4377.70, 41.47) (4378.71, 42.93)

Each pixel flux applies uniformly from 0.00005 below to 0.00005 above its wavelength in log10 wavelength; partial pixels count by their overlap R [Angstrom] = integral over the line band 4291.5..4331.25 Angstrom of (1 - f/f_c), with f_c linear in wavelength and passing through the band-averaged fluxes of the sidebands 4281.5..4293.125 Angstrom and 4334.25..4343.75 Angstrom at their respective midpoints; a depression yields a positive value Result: 1.6 Angstrom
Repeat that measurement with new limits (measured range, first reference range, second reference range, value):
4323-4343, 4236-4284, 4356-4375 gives 2.3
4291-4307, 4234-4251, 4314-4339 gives 3.5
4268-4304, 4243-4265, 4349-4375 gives 4.9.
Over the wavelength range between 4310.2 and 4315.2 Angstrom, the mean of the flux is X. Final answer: 37.6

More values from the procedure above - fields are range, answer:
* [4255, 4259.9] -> 38.2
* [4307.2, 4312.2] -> 31.5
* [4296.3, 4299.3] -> 36.9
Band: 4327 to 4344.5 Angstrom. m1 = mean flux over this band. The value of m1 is 40.4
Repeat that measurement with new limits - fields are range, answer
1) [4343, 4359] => 43.3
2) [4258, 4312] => 38.2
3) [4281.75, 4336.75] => 39.1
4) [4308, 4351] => 41.1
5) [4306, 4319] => 36.8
